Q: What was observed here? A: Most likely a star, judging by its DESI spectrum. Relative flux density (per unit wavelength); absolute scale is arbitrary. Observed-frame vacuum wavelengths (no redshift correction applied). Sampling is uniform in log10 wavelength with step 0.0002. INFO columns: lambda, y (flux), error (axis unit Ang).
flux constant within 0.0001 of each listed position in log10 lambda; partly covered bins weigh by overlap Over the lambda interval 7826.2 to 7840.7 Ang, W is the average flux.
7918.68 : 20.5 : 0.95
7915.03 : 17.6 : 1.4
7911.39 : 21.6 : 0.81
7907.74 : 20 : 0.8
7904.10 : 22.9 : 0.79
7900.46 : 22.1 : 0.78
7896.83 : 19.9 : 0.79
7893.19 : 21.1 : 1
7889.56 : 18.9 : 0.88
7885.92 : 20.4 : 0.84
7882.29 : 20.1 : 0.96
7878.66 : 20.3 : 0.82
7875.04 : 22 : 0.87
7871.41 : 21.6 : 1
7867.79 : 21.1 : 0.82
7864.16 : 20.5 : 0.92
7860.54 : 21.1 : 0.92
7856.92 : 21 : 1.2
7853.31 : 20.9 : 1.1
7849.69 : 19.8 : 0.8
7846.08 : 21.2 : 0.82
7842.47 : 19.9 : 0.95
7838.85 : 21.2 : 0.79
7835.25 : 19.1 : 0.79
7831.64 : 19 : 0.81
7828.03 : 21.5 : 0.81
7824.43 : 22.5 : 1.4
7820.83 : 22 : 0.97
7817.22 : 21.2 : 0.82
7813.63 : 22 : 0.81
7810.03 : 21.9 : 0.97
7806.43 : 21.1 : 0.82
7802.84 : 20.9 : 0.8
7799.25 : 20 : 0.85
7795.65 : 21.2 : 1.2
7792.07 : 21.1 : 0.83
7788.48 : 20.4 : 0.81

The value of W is 20.2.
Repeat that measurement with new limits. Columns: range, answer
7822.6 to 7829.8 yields 22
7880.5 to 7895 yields 20.1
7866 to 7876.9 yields 21.6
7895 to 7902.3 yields 21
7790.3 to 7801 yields 20.8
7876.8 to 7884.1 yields 20.2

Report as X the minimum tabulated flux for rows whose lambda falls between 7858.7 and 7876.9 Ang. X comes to 20.5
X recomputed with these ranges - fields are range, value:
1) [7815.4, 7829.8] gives 21.2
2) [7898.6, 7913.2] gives 20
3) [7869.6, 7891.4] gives 18.9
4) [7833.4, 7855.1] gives 19.1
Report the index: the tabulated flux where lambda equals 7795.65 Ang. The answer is 21.2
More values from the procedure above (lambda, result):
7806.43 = 21.1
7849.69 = 19.8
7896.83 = 19.9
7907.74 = 20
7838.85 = 21.2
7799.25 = 20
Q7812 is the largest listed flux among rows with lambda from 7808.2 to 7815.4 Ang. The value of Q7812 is 22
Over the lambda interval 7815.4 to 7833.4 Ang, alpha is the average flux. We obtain 21.2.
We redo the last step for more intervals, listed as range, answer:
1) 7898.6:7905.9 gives 22.5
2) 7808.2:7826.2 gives 21.9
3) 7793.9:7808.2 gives 20.8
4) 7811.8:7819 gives 21.6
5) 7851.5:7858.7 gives 21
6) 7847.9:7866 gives 20.7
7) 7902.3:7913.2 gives 21.5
